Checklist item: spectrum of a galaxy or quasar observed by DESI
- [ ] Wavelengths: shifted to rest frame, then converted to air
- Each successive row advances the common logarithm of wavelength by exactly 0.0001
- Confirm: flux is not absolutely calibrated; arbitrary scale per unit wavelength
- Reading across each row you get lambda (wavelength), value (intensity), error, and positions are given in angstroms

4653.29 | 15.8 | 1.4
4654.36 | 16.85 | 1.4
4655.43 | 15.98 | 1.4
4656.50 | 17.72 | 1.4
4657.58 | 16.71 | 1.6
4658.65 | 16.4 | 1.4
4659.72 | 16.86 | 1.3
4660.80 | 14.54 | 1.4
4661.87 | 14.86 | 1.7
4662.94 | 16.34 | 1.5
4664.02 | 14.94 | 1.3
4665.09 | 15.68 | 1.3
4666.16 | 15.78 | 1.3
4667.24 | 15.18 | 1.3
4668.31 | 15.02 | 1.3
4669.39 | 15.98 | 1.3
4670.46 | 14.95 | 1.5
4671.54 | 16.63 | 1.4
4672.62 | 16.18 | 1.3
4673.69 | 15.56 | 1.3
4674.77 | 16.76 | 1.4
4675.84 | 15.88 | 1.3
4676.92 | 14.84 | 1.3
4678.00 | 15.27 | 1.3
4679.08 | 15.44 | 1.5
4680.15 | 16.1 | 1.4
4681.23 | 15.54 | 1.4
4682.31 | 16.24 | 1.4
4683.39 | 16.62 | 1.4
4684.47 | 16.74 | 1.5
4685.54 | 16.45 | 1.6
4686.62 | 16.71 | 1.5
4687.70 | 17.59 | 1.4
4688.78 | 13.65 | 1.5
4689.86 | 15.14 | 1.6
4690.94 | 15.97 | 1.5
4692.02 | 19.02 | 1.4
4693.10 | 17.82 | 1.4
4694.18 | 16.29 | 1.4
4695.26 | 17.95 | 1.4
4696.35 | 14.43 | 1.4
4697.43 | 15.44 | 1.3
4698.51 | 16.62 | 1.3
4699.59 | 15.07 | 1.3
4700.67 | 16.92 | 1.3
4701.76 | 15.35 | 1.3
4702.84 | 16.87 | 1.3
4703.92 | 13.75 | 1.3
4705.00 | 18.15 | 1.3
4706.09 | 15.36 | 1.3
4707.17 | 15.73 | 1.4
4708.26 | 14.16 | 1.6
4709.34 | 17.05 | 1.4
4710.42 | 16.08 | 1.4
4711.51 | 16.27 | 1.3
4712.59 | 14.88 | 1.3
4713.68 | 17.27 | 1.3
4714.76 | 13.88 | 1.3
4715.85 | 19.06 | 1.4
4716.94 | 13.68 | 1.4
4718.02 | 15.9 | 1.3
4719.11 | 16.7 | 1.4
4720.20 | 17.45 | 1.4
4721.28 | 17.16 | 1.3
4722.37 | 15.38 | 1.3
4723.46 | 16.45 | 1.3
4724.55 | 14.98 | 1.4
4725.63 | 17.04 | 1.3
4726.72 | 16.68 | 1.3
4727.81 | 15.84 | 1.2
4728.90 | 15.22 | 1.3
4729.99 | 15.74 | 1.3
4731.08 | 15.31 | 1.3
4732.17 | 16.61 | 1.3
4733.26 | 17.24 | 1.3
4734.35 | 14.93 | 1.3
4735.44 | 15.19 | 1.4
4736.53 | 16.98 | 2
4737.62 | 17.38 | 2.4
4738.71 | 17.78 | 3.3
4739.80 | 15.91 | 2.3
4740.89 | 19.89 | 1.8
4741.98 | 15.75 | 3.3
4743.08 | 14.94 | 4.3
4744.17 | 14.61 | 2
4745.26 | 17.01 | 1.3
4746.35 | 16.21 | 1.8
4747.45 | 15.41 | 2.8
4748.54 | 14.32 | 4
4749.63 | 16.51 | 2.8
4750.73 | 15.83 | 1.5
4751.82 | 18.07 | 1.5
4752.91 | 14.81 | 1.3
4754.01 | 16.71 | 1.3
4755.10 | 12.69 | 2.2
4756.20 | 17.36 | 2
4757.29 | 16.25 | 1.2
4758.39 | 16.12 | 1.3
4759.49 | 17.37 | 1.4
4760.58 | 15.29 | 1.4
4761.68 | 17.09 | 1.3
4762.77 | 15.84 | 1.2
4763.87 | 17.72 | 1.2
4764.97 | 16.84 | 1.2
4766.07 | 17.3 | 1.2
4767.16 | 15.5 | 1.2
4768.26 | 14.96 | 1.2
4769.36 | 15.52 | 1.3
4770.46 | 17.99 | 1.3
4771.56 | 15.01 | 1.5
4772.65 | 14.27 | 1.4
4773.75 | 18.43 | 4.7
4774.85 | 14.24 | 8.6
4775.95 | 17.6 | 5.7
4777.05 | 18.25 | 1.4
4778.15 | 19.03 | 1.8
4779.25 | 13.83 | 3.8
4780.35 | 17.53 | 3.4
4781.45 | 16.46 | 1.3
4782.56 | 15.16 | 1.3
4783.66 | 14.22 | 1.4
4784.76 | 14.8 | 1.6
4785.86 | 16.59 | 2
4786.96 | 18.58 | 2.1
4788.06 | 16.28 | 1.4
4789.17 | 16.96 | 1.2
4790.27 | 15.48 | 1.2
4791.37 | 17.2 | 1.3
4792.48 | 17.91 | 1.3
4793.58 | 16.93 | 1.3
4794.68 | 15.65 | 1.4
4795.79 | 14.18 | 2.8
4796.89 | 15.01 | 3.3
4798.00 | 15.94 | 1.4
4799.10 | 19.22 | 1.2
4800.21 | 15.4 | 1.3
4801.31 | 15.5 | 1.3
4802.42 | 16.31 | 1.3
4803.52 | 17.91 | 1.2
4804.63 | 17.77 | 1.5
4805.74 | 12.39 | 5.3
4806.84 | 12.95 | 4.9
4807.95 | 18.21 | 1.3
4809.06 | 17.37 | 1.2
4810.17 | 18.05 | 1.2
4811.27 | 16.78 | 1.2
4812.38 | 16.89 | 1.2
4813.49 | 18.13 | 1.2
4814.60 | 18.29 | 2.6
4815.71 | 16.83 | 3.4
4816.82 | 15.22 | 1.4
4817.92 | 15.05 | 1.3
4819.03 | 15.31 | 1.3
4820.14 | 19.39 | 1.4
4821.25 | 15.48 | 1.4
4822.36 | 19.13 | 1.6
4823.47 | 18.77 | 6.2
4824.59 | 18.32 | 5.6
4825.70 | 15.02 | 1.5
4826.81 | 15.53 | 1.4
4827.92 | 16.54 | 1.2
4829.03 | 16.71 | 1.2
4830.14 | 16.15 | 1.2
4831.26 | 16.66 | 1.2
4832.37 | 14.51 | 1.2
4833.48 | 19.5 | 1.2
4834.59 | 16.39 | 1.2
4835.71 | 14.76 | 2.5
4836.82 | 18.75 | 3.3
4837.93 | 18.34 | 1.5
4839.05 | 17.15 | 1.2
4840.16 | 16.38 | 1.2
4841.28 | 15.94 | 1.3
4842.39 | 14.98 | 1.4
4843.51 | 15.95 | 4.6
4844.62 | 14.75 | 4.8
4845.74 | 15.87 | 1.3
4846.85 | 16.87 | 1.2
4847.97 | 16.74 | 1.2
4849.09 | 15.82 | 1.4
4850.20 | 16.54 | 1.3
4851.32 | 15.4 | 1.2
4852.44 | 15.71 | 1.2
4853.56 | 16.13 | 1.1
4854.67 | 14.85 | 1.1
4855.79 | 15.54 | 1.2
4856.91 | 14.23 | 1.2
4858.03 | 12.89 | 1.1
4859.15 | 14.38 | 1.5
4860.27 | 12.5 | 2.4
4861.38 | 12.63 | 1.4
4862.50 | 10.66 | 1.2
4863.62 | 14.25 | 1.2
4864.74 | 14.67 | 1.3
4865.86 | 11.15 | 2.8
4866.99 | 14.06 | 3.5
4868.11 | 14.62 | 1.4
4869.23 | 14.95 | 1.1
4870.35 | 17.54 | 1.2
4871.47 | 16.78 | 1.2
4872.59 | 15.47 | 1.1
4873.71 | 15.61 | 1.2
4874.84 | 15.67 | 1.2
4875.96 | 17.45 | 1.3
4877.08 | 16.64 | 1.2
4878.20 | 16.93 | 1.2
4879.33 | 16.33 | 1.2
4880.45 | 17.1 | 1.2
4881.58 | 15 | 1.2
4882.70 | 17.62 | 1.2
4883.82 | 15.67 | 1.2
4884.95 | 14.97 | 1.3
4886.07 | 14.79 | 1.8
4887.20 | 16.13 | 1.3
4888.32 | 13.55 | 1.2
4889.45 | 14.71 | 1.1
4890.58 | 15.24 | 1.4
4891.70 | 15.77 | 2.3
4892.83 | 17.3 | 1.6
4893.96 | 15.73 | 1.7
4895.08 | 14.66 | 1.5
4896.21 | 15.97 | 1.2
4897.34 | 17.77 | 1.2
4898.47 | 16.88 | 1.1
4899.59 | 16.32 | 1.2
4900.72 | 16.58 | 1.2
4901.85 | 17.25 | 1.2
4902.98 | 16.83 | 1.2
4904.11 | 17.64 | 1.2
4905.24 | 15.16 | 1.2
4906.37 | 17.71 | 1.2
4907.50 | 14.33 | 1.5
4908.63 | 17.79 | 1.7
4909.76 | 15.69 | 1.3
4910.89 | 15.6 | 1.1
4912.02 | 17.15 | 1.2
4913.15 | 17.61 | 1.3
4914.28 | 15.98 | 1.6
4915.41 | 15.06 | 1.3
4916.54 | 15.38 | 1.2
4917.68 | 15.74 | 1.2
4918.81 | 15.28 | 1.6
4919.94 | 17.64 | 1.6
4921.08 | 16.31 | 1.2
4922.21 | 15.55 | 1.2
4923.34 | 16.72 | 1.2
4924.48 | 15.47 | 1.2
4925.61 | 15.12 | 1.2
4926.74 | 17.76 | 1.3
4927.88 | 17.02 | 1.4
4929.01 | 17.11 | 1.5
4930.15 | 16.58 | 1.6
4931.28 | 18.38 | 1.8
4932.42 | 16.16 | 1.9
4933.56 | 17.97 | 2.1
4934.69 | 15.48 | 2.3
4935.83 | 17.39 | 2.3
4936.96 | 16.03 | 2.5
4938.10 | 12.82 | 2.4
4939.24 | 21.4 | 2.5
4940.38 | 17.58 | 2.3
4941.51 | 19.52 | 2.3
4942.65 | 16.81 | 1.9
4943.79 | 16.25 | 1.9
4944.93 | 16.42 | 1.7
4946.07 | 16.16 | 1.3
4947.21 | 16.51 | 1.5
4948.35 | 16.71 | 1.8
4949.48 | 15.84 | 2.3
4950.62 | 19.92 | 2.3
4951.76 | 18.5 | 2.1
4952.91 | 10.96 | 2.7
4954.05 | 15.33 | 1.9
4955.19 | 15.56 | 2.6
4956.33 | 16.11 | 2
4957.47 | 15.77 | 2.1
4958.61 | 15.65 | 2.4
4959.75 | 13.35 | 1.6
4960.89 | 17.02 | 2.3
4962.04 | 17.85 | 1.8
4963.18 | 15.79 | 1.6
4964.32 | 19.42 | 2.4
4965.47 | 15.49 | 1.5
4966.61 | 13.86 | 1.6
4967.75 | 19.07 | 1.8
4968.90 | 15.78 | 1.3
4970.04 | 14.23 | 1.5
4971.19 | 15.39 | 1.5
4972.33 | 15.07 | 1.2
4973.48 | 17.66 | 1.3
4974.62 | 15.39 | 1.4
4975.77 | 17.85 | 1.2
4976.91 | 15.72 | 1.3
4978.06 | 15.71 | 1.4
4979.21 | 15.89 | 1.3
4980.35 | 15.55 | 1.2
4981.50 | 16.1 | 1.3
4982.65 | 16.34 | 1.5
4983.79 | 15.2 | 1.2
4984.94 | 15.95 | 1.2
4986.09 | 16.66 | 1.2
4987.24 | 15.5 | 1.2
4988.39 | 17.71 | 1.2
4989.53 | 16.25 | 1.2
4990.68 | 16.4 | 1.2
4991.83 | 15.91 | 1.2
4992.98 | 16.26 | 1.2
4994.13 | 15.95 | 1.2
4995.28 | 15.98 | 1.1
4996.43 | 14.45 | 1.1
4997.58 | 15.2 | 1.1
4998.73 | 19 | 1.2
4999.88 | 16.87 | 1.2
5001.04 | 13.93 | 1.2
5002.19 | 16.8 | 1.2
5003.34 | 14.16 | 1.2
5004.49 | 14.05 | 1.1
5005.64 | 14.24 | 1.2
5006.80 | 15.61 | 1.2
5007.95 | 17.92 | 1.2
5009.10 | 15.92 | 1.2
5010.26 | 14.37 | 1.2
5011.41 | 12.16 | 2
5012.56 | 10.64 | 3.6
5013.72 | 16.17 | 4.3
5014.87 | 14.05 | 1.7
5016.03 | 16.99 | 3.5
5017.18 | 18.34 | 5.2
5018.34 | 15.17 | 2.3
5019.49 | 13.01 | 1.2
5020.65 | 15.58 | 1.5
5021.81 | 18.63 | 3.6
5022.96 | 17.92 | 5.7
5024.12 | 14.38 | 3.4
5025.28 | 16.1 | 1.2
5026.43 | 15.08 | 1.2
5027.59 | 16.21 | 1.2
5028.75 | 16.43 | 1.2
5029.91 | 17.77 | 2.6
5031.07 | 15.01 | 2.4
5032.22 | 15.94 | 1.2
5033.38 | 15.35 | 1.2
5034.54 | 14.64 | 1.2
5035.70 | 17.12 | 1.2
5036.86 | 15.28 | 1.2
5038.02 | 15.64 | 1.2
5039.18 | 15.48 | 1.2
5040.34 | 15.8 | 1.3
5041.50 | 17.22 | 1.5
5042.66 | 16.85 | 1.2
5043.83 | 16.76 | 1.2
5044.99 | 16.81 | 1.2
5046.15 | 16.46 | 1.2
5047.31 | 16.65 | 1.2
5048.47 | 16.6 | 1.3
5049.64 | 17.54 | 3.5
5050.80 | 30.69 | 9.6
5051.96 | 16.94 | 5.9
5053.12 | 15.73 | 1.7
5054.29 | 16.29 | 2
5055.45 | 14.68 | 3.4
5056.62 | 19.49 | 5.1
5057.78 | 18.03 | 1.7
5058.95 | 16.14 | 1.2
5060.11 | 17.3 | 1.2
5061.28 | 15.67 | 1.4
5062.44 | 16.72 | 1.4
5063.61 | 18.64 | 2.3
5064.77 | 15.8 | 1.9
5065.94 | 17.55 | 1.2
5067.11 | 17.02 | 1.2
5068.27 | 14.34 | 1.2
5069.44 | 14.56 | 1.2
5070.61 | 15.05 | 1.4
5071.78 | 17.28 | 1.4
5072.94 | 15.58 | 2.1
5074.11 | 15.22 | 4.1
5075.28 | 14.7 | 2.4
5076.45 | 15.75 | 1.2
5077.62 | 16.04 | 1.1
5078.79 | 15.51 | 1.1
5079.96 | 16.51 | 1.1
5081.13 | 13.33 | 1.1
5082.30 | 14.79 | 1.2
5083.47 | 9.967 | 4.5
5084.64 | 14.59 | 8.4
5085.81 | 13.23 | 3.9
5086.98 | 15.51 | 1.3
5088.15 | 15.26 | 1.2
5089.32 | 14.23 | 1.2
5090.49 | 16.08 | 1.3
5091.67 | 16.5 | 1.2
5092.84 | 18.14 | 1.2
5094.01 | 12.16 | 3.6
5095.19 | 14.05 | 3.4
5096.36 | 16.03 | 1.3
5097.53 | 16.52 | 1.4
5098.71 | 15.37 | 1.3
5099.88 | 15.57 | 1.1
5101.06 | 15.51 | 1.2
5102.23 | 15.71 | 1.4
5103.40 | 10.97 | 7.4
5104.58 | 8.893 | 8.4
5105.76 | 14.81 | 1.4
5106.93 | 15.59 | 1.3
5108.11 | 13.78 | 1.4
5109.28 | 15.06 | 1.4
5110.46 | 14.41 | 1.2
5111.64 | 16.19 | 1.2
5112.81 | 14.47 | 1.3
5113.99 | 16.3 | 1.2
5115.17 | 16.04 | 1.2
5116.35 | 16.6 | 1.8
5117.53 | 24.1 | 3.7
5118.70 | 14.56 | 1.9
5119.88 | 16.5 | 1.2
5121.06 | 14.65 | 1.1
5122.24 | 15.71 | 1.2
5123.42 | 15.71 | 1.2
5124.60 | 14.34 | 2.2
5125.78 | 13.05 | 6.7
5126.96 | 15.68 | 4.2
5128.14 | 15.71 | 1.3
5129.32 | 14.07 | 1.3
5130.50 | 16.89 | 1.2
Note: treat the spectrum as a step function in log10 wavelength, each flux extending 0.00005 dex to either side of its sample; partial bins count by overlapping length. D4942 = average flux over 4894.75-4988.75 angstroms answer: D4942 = 16.4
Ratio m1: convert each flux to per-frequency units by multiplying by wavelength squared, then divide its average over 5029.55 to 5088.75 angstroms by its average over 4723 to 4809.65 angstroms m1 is 1.1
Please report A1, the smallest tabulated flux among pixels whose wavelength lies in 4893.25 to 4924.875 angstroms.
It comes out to 14.33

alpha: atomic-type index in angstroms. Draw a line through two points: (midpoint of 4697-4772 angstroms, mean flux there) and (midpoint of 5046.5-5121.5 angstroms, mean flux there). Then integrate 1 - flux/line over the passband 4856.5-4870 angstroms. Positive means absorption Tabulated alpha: 2.1 angstroms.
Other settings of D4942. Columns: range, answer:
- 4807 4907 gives 16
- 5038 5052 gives 17.8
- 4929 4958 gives 16.7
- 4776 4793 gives 16.6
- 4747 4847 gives 16.4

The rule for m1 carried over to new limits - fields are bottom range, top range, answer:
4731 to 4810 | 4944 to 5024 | 1.07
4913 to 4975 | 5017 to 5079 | 1.05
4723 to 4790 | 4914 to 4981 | 1.09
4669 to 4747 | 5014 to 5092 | 1.15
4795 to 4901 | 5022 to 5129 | 1.09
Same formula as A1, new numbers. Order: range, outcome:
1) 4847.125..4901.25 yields 10.66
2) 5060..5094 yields 9.967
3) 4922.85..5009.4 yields 10.96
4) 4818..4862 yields 12.5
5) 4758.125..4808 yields 12.39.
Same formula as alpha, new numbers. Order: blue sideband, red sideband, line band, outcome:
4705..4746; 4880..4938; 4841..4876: 2.7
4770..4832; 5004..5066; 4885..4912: 0.6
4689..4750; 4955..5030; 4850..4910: 1.7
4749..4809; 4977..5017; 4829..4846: -0.4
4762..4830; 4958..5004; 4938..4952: -1.1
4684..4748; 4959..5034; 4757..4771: -0.3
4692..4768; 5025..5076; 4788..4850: -0.9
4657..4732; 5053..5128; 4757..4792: -1.1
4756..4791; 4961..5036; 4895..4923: -0.5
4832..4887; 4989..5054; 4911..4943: -1.8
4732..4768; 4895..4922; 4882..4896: 0.7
